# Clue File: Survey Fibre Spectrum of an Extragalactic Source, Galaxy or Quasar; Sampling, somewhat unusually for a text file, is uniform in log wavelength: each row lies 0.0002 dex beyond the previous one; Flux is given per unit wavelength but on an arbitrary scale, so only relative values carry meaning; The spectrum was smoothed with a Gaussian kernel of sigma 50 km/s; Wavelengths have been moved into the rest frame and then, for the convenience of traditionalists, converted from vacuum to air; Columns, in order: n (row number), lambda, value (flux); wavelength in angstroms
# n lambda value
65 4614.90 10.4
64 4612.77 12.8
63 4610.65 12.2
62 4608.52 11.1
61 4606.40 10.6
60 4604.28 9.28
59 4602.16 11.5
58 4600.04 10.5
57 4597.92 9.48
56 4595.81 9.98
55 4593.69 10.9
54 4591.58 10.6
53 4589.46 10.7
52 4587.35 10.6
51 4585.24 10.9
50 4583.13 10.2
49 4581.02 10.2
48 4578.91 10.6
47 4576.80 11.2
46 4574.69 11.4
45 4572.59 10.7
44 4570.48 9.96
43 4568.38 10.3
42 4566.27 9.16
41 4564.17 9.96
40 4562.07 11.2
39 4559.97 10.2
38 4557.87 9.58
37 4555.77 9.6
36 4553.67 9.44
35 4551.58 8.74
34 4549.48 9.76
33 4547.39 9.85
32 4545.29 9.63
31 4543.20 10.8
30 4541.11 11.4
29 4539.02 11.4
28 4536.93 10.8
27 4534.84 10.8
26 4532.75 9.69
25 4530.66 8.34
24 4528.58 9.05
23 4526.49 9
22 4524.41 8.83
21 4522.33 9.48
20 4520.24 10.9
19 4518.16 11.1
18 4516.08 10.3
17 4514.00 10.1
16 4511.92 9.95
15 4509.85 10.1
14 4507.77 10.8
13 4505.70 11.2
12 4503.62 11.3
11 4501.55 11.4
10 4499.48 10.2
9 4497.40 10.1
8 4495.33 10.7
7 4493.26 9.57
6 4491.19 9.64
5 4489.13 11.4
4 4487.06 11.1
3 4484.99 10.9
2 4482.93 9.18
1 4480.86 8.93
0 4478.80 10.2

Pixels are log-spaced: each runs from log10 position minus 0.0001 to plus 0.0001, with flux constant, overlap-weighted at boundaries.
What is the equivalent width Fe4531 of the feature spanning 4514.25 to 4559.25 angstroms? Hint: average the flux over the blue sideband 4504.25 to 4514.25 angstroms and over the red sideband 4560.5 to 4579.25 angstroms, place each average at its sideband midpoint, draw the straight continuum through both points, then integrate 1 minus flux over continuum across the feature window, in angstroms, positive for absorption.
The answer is 2.39 angstroms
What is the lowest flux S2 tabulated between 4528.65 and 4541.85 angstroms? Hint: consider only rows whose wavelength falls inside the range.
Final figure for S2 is 8.34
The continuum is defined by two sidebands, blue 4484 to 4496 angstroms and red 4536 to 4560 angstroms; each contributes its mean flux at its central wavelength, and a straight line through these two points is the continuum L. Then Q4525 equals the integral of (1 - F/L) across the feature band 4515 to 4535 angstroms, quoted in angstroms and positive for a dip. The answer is 1.1 angstroms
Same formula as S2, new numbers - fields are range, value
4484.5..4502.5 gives 9.57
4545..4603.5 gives 8.74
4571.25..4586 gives 10.2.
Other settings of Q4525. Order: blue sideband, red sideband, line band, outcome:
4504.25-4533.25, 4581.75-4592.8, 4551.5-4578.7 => 0.6 angstroms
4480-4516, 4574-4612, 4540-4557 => 1.0 angstroms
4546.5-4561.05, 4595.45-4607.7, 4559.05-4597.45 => -2.1 angstroms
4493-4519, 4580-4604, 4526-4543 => 0.6 angstroms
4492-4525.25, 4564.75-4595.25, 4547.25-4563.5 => 1.0 angstroms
